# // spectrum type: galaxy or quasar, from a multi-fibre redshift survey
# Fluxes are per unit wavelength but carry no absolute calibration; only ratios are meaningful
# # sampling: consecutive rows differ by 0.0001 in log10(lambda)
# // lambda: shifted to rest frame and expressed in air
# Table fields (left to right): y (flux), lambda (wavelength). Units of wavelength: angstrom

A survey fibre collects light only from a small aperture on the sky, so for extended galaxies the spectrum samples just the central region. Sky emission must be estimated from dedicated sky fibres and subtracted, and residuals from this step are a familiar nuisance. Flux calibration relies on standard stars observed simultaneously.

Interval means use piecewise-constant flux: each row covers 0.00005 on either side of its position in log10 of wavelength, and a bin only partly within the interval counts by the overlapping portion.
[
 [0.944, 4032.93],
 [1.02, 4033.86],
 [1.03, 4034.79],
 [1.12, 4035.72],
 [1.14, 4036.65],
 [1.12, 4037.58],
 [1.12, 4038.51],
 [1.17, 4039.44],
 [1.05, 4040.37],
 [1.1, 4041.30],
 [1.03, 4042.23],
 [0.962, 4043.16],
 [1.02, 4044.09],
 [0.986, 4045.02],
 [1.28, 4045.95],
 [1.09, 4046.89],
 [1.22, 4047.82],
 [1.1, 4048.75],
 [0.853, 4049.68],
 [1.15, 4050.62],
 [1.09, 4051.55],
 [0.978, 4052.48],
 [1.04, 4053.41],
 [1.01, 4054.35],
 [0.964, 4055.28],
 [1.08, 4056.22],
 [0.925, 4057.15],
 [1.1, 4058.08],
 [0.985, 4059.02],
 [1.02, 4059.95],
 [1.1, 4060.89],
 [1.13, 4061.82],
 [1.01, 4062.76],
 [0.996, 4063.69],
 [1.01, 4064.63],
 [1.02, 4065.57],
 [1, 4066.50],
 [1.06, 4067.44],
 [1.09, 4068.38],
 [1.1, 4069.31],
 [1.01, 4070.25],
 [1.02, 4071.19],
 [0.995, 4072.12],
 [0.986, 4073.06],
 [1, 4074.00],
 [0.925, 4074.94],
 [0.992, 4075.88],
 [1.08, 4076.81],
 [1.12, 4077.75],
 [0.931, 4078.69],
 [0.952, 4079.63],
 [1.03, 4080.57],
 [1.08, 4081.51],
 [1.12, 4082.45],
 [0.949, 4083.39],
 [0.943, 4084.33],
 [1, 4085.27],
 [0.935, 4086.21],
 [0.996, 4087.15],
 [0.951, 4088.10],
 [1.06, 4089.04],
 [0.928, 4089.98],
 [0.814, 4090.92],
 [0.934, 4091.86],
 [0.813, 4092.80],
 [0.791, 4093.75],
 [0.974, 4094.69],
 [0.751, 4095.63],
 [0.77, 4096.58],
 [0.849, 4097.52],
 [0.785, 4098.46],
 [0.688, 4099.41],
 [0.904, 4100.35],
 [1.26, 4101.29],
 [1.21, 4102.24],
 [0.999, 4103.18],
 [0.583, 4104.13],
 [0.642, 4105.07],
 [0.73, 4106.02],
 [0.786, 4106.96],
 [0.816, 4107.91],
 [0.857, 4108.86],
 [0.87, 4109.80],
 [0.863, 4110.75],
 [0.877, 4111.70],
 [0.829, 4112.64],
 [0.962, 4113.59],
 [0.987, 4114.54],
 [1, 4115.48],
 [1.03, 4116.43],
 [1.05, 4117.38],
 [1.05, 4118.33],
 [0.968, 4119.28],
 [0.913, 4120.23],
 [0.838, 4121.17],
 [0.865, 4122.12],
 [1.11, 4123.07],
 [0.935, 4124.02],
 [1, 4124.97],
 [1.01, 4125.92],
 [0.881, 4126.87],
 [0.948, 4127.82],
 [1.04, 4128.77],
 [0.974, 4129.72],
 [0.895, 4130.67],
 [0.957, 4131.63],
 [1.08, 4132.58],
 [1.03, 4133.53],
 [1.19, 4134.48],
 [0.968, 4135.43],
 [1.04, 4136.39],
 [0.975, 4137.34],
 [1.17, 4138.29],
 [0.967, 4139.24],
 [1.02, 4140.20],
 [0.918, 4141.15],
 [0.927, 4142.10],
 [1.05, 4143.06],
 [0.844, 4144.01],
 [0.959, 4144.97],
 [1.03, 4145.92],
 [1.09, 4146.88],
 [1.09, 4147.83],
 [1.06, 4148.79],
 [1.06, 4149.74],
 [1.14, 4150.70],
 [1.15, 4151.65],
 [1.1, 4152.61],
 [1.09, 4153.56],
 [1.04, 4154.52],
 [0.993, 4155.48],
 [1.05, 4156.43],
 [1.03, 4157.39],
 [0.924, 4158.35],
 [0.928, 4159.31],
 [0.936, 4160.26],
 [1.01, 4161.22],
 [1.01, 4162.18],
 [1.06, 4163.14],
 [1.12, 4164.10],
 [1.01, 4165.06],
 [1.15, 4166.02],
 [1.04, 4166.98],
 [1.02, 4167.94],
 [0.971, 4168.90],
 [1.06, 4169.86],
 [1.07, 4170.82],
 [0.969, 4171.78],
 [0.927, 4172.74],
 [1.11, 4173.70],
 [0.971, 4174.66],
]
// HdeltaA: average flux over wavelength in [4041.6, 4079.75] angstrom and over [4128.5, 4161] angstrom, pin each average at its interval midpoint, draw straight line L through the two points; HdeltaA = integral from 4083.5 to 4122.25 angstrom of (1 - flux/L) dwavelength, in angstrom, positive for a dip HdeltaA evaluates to 4.8 angstrom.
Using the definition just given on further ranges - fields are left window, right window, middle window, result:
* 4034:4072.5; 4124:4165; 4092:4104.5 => 1.89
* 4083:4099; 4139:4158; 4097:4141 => 0.86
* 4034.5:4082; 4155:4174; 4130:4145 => 0.37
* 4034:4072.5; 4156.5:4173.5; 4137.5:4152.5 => -0.14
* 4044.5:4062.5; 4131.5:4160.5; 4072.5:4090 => 0.80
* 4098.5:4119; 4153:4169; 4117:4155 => -1.75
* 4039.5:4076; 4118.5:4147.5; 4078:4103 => 1.86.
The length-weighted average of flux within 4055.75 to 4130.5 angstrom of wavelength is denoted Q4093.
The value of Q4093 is 0.956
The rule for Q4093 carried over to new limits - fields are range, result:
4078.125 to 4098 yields 0.933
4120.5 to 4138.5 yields 0.992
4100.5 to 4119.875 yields 0.918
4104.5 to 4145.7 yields 0.949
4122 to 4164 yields 1.01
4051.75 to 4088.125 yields 1.02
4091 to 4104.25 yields 0.885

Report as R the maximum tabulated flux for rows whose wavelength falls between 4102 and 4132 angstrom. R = 1.21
